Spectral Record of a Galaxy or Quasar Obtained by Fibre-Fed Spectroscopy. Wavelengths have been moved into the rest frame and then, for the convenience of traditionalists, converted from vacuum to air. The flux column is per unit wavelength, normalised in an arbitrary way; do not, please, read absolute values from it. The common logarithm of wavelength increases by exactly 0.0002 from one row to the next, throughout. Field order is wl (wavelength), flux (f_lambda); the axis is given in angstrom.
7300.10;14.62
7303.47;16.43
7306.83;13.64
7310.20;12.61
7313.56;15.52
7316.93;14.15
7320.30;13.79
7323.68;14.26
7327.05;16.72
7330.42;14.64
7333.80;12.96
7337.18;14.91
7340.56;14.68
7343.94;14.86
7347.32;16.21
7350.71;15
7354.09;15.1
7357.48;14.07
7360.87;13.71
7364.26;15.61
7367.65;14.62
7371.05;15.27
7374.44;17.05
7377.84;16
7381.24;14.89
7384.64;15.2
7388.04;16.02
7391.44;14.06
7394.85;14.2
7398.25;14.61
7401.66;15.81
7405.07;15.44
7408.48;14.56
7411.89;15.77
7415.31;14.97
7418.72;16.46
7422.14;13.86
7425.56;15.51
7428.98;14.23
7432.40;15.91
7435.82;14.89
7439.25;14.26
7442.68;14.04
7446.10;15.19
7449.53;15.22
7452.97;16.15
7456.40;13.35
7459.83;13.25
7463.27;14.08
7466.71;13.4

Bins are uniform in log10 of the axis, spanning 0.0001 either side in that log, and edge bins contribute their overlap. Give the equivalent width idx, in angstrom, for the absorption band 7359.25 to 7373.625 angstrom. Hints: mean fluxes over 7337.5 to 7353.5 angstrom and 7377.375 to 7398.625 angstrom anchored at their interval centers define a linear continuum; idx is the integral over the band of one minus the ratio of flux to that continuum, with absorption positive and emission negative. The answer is 0.1 angstrom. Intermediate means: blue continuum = 15.2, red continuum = 15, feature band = 14.9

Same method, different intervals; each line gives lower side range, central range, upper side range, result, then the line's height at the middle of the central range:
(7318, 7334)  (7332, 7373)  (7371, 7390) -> 1.08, 15.2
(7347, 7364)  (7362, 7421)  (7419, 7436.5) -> -1.61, 14.9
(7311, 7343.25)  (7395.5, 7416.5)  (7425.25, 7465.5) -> -0.77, 14.6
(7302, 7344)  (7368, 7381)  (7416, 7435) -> -0.84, 14.9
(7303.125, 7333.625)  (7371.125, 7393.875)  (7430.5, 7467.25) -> -1.50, 14.5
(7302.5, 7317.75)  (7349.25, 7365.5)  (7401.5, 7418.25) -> 0.20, 14.9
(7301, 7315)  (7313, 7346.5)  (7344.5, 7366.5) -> 0.14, 14.7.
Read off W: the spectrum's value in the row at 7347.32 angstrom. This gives 16.21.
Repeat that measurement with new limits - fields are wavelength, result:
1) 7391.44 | 14.06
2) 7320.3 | 13.79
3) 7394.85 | 14.2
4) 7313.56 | 15.52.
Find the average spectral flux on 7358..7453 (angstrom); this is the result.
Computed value 15.1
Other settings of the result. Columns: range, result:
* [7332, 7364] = 14.7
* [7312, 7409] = 15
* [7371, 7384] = 15.8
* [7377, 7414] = 15.1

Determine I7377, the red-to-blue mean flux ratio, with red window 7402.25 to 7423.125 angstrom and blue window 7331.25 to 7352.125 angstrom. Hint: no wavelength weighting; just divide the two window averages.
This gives 1.03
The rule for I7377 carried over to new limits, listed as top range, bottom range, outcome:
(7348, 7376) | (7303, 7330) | 1.04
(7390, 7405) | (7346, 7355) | 0.96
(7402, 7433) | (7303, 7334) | 1.05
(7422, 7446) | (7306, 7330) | 1.02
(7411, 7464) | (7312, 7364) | 1.01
